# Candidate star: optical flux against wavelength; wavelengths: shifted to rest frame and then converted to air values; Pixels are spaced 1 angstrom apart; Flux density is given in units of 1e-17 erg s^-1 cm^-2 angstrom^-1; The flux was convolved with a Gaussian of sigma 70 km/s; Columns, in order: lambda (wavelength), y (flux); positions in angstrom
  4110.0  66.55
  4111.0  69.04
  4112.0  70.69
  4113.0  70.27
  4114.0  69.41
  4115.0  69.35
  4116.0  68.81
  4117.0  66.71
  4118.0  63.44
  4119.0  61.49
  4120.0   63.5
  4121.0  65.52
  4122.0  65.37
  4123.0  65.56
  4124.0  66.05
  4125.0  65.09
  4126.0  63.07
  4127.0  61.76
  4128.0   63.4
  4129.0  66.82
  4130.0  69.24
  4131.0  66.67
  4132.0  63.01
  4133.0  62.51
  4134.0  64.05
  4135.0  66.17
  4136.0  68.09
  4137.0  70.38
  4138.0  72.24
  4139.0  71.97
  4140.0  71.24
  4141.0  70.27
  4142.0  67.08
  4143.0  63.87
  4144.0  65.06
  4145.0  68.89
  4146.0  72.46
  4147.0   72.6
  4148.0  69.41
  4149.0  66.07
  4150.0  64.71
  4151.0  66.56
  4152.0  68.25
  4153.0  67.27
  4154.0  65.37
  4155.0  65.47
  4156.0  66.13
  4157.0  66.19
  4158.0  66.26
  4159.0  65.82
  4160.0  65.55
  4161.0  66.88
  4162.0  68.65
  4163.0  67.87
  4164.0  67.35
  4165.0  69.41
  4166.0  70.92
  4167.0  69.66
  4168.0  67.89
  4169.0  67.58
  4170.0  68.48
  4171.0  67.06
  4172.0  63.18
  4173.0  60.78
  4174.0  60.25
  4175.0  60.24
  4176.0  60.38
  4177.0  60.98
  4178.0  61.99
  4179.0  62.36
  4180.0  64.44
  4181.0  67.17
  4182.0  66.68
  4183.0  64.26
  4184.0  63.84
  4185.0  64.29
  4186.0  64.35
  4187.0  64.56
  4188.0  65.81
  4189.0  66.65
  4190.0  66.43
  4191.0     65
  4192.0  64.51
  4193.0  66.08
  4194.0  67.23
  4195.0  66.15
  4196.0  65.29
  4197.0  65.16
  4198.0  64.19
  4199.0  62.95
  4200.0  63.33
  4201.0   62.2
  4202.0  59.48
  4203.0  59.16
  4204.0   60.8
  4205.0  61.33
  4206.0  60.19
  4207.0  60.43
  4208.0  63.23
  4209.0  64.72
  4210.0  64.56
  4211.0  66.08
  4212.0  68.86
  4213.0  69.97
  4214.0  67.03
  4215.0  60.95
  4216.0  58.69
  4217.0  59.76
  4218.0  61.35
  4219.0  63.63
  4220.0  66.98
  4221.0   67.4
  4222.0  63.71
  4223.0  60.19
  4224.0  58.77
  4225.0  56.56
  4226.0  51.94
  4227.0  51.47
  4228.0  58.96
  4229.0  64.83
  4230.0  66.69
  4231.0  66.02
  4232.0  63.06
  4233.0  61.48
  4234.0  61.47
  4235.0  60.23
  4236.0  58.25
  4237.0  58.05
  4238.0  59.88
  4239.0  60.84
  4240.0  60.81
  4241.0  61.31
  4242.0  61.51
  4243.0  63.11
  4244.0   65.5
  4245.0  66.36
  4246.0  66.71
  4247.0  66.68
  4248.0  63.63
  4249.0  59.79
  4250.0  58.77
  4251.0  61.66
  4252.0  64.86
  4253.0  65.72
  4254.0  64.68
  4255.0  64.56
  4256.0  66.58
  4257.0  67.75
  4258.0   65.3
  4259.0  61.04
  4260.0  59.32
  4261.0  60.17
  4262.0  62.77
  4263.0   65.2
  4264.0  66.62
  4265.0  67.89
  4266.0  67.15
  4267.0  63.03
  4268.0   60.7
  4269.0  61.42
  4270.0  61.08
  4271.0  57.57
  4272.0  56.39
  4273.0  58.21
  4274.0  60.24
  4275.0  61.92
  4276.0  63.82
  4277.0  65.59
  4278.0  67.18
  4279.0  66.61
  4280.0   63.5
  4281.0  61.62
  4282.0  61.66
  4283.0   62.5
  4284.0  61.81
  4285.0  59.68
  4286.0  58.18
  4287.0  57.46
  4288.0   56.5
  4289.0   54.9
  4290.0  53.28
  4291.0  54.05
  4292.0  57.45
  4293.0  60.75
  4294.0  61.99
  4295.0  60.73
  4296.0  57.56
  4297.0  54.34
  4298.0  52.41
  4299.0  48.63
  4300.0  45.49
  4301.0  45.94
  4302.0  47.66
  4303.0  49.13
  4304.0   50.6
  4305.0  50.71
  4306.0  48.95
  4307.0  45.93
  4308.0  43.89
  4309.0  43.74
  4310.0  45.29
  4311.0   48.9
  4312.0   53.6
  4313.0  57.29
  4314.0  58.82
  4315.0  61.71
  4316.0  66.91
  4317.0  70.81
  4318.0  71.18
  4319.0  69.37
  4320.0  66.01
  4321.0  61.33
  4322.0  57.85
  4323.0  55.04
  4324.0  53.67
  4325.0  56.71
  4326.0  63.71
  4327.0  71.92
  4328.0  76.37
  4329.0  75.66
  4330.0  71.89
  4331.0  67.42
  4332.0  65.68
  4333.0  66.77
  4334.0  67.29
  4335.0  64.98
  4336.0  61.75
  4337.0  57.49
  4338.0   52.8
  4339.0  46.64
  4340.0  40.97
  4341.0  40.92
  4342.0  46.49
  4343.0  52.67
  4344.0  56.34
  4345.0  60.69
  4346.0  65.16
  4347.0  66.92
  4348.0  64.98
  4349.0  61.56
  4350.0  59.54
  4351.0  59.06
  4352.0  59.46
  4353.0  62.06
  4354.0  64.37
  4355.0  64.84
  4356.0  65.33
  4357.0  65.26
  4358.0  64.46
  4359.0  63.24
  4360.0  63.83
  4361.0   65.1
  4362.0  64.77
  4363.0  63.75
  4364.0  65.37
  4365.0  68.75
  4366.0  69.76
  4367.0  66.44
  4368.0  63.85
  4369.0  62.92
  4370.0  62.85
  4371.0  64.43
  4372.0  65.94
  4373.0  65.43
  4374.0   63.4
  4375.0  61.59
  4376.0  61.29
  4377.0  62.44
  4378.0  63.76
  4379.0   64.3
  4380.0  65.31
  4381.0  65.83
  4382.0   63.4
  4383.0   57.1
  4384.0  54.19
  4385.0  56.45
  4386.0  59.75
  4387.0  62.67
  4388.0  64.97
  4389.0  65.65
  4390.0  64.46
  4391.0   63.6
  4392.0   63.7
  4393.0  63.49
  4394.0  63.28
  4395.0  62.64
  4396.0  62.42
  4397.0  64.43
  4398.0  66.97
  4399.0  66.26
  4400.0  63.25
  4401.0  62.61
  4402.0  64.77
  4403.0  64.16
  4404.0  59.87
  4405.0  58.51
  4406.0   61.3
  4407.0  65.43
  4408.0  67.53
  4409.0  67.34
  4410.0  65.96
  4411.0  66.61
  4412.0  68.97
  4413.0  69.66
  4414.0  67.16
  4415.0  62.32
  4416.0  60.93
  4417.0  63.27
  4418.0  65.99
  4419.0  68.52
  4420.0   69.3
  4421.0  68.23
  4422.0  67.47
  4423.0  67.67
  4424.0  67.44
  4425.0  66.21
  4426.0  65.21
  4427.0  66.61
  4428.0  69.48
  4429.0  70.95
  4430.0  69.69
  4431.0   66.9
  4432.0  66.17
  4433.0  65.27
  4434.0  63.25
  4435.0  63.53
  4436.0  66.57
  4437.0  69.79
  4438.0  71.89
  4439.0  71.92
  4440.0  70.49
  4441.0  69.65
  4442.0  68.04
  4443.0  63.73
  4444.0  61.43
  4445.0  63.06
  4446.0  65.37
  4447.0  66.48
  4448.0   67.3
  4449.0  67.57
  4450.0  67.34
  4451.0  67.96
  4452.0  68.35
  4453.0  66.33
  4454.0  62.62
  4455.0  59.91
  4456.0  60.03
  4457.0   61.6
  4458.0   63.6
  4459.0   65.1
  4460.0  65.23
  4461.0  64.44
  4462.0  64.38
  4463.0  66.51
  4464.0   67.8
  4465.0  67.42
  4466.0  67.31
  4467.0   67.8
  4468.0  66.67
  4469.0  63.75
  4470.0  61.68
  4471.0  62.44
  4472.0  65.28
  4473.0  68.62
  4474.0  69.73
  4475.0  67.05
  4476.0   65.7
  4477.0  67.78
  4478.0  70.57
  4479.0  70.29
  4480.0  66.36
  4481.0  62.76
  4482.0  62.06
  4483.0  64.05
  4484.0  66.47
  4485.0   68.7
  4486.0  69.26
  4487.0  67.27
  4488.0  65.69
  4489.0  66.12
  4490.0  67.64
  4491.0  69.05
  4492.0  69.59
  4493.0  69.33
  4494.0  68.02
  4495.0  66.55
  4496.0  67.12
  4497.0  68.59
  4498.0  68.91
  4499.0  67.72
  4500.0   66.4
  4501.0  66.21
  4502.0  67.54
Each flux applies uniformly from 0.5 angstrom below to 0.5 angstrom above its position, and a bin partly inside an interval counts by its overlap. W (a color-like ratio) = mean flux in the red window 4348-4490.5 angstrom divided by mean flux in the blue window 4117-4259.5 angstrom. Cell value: 1.01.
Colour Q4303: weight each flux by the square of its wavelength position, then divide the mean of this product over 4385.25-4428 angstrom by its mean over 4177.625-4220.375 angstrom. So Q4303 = 1.12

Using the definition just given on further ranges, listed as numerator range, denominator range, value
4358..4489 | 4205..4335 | 1.15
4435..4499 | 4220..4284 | 1.18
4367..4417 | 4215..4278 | 1.09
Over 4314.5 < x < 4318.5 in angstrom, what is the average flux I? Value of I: 67.7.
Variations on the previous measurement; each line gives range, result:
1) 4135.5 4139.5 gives 70.7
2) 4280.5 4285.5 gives 61.5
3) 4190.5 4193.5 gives 65.2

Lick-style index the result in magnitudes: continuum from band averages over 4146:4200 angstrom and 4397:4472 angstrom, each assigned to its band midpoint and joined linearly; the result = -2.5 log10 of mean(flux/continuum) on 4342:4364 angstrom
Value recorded 0.06 mag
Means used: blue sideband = 65.8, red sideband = 65.8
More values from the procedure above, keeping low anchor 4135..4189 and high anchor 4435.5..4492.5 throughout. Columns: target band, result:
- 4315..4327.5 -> 0.05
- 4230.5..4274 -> 0.06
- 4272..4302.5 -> 0.15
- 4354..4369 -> 0.02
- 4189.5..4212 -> 0.05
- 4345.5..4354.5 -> 0.06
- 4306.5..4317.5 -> 0.22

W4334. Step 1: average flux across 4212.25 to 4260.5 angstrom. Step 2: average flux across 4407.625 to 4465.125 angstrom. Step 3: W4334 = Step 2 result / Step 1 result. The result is 1.1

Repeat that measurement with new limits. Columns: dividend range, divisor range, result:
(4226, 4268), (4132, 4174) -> 0.93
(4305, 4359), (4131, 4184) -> 0.90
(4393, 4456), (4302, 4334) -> 1.11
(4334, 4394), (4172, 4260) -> 0.98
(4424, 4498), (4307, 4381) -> 1.08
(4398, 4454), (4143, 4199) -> 1.01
